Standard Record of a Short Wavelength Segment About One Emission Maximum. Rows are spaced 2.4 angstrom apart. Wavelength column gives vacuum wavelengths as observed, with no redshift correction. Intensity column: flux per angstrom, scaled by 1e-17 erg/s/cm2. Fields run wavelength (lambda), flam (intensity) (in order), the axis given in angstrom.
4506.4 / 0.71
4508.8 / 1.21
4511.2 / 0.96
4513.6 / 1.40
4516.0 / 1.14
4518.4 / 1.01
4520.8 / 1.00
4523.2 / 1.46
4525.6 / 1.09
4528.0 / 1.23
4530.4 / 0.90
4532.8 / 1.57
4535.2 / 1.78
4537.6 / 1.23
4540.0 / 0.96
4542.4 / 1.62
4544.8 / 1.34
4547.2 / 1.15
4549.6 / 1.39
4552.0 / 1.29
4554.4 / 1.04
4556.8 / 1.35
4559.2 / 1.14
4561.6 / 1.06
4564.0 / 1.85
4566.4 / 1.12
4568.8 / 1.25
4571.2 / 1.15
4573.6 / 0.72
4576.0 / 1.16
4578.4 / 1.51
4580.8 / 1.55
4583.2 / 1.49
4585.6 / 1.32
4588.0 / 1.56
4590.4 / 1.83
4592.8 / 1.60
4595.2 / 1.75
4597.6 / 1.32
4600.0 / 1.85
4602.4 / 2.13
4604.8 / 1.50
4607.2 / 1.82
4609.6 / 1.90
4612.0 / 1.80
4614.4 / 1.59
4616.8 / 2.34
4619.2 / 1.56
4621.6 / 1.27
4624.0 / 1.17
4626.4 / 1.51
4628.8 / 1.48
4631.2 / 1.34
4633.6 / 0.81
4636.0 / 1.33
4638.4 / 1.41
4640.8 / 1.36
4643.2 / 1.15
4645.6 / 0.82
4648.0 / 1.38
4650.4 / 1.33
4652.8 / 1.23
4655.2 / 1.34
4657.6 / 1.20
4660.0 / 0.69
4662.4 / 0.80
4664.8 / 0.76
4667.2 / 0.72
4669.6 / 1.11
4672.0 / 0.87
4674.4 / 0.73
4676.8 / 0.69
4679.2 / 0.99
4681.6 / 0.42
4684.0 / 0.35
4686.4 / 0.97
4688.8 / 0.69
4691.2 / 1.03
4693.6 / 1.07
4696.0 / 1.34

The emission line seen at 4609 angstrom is C III] 1909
